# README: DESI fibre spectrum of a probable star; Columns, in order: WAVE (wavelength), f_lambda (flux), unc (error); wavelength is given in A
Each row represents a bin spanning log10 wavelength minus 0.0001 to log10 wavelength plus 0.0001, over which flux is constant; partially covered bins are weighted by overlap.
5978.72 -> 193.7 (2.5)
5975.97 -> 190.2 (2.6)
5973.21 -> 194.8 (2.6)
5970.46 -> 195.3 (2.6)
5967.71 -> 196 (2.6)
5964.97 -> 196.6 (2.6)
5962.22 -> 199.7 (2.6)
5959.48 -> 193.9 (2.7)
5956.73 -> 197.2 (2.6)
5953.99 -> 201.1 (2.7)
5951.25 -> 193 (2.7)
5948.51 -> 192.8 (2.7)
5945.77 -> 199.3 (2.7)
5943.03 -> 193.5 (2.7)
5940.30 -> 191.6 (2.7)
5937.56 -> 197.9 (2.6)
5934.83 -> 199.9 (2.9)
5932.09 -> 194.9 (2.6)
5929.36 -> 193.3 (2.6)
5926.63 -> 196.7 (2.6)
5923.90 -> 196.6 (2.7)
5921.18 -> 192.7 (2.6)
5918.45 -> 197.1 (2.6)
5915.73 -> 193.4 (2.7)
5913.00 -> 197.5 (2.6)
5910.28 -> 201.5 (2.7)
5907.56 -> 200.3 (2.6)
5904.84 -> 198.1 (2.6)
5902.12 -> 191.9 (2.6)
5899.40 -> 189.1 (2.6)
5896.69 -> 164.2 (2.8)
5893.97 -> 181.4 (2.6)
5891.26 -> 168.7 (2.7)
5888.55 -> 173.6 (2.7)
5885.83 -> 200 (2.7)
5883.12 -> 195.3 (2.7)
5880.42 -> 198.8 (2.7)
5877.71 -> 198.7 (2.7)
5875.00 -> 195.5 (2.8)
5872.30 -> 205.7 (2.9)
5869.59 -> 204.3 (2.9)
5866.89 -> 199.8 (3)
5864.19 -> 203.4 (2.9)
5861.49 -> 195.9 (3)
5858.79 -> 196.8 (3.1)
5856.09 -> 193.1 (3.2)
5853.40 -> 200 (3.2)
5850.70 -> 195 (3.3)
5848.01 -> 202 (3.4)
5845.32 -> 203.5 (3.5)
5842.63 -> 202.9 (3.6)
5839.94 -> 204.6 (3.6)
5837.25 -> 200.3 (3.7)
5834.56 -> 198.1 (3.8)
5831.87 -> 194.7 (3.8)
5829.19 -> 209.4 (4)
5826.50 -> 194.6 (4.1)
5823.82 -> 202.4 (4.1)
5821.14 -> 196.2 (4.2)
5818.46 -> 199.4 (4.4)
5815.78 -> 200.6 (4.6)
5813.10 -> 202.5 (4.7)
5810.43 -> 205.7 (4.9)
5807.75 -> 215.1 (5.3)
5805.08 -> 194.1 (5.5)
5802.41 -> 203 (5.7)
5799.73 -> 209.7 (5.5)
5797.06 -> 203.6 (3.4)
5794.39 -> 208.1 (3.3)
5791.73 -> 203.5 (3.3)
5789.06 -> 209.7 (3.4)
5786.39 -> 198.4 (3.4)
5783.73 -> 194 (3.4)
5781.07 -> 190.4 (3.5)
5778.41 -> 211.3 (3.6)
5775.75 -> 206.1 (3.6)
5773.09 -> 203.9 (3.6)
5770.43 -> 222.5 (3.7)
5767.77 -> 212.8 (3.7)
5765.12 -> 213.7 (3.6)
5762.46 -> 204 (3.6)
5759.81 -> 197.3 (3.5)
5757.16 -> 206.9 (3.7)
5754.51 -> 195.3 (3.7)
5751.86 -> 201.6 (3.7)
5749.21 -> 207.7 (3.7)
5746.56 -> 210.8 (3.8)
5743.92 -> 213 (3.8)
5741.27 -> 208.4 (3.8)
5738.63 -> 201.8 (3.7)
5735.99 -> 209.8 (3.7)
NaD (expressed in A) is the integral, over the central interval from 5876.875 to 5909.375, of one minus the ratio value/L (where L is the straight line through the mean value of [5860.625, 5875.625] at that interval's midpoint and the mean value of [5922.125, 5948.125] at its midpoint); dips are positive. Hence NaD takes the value 1.8 A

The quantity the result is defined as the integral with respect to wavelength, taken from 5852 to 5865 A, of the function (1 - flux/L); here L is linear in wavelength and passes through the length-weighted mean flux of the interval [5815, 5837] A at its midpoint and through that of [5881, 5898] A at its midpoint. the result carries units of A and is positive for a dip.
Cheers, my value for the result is -0.5 A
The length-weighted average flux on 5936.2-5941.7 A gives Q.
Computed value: 195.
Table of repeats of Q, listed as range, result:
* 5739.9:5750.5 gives 210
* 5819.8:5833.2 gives 200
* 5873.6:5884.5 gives 197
